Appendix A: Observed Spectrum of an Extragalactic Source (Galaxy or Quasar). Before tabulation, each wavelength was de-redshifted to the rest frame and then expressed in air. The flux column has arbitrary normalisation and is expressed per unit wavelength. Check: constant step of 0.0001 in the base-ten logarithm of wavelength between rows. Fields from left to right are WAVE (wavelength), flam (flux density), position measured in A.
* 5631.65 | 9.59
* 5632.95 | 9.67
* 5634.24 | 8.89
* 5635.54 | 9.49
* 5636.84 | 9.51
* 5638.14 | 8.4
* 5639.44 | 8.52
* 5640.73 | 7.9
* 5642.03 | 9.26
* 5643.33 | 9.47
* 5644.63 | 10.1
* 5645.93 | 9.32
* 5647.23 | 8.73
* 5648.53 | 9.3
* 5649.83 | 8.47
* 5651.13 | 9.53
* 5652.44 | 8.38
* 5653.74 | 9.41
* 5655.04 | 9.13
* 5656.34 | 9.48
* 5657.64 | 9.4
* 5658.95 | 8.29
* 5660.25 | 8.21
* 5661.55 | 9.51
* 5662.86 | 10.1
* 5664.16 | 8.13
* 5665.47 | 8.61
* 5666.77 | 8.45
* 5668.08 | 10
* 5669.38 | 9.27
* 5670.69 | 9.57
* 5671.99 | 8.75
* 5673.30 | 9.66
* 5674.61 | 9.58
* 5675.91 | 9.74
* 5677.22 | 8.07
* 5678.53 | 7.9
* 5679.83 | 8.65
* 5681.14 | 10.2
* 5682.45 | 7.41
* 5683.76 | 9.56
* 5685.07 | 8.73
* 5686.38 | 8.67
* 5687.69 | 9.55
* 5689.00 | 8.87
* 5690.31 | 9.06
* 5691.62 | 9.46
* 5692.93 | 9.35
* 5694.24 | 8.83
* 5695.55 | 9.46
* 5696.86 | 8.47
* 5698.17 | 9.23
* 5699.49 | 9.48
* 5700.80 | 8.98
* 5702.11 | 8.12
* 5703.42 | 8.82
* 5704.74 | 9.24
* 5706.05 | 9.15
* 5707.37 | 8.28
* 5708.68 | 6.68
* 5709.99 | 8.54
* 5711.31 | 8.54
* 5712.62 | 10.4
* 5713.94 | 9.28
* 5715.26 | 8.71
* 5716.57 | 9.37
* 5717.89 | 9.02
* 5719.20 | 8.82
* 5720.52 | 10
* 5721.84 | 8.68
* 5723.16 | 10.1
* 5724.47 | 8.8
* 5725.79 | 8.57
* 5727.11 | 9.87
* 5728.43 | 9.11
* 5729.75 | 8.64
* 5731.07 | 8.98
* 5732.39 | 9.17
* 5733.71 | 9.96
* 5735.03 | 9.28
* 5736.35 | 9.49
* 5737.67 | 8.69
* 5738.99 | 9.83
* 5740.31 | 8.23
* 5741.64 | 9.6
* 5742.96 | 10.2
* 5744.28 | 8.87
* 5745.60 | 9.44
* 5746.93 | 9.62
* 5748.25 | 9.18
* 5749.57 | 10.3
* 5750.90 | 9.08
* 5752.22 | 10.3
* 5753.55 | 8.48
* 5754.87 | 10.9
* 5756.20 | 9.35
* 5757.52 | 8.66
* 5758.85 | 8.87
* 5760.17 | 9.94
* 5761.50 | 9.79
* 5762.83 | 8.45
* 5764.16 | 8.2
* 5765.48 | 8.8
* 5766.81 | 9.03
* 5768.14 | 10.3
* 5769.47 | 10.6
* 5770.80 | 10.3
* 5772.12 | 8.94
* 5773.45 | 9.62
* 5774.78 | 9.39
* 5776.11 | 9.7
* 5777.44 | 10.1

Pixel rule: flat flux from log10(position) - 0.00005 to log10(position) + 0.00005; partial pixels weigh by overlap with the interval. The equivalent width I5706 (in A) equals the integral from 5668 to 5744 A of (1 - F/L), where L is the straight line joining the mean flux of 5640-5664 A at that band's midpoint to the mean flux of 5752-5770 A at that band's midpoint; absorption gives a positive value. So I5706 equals 1.3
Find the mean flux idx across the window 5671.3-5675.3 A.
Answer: 9.35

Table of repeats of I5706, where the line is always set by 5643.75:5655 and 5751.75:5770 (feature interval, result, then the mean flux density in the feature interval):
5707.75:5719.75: 0.62 A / 8.81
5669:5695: 0.51 A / 9.04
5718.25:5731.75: 0.23 A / 9.15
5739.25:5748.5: 0.02 A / 9.33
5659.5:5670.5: 0.17 A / 9.05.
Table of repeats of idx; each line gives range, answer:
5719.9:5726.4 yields 9.23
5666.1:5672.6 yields 9.22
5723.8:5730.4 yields 9.01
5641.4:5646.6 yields 9.53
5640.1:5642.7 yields 8.59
